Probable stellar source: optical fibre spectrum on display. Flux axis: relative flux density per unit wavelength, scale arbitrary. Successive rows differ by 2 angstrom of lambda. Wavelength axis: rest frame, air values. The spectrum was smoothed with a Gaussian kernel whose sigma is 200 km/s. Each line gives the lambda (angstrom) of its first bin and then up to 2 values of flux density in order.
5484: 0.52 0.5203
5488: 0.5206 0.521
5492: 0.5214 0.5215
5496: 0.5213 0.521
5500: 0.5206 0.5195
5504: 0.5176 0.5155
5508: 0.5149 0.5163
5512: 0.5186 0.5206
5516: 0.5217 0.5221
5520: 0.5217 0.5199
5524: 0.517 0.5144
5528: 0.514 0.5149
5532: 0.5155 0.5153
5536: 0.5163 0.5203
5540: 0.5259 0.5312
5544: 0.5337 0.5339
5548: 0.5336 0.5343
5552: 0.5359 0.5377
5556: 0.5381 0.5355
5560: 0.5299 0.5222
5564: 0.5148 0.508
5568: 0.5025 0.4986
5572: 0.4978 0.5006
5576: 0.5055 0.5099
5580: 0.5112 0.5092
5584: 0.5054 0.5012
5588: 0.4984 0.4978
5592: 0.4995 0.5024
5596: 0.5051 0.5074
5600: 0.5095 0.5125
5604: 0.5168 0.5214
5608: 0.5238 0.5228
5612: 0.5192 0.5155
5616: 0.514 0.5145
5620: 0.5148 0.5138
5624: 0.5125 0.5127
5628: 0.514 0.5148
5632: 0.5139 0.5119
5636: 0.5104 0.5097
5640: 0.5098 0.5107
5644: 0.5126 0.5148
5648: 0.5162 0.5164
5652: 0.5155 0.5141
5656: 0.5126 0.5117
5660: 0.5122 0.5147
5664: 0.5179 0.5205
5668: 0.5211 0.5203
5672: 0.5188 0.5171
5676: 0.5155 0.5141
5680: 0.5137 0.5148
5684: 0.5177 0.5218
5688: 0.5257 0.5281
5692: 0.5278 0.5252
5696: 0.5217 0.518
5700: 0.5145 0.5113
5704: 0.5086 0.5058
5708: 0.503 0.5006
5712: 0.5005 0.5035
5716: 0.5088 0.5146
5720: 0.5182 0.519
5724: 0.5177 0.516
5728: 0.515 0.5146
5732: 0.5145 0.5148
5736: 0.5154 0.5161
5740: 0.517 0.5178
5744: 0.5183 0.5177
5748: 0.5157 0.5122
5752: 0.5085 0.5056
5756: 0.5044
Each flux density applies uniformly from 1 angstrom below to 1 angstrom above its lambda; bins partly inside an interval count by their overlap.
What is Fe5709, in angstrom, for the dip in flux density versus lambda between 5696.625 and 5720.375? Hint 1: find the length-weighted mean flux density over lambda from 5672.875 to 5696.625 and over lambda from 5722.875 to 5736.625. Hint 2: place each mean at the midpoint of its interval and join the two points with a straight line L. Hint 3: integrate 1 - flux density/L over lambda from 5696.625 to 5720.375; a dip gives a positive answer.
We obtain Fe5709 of 0.4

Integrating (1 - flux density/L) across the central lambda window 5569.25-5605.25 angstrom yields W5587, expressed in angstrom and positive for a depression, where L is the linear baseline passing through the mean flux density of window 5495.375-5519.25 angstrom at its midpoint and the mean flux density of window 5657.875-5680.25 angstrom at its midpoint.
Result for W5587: 0.89 angstrom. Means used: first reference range 0.519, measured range 0.505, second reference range 0.517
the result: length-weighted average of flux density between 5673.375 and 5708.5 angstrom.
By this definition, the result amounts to 0.517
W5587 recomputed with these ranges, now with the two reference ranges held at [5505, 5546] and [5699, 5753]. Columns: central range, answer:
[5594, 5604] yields 0.2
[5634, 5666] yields 0.1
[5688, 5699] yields -0.2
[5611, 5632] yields 0.1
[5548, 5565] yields -0.4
